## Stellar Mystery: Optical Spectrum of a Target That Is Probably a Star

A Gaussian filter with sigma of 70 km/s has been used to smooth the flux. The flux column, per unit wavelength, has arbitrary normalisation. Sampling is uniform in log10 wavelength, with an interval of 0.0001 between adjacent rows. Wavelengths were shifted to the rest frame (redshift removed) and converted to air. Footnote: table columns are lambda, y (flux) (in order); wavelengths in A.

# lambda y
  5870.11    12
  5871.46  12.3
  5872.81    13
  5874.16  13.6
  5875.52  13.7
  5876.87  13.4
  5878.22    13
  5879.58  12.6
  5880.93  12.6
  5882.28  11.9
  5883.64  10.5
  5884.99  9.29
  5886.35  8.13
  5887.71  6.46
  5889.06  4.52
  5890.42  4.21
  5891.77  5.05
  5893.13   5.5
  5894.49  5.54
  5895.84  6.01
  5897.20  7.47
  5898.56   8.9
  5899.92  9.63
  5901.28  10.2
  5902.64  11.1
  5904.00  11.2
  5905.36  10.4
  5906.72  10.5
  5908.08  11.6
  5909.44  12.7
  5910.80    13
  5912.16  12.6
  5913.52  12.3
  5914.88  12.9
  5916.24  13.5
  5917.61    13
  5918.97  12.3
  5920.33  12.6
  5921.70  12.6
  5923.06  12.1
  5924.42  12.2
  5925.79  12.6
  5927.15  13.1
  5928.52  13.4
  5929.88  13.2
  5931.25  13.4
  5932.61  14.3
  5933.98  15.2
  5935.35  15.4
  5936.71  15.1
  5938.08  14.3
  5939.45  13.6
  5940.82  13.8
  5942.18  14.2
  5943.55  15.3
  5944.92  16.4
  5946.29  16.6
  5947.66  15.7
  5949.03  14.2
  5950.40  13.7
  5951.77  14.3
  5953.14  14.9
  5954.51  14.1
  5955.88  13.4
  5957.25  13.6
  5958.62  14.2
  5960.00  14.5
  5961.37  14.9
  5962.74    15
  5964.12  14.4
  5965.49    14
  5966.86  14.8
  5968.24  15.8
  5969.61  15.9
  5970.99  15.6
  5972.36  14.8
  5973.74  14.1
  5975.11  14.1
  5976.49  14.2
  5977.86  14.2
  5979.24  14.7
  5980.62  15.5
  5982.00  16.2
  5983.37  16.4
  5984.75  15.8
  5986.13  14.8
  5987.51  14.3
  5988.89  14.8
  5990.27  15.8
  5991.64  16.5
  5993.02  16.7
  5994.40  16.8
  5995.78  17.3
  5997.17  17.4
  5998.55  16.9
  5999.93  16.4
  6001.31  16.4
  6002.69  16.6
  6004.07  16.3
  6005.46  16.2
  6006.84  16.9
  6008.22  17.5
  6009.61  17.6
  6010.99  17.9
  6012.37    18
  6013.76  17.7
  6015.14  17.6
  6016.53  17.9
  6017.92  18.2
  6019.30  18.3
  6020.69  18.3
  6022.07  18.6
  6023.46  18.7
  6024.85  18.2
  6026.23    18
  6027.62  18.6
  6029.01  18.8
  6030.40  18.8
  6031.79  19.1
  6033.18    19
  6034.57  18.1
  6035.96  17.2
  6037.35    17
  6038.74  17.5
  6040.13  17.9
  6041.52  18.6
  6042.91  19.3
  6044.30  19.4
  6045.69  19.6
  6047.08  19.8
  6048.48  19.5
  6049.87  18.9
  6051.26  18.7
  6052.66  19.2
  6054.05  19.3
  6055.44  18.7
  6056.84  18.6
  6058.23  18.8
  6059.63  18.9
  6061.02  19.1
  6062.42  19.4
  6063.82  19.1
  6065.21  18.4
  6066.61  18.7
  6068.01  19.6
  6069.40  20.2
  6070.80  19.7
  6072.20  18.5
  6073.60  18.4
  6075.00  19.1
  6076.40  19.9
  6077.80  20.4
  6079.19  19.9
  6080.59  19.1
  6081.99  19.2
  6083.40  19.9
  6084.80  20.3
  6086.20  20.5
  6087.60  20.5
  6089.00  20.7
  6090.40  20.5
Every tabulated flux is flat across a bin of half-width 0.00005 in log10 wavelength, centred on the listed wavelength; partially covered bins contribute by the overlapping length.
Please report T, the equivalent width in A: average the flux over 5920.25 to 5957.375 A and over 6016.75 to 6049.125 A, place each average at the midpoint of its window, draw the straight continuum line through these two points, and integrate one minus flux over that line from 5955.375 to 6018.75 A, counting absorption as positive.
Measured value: 2.03 A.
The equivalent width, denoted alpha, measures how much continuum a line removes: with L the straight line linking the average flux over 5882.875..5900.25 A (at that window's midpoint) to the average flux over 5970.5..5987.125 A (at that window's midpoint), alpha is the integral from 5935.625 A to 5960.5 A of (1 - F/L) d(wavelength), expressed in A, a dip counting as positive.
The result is -5.0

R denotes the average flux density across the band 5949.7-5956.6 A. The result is 14.1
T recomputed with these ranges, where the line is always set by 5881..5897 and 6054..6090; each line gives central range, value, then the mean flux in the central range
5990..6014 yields -3.5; 16.9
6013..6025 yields -1.7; 18.2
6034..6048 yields -0.9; 18.5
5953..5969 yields -3.2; 14.5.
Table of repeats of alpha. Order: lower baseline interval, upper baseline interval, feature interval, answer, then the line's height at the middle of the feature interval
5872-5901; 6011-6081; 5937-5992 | -3.74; 13.9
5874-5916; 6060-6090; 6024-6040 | -0.86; 17.3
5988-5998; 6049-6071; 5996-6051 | -1.18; 17.6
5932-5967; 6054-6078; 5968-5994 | 0.90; 15.8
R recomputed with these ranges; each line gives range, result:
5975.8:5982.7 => 15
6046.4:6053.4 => 19.2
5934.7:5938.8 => 14.9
